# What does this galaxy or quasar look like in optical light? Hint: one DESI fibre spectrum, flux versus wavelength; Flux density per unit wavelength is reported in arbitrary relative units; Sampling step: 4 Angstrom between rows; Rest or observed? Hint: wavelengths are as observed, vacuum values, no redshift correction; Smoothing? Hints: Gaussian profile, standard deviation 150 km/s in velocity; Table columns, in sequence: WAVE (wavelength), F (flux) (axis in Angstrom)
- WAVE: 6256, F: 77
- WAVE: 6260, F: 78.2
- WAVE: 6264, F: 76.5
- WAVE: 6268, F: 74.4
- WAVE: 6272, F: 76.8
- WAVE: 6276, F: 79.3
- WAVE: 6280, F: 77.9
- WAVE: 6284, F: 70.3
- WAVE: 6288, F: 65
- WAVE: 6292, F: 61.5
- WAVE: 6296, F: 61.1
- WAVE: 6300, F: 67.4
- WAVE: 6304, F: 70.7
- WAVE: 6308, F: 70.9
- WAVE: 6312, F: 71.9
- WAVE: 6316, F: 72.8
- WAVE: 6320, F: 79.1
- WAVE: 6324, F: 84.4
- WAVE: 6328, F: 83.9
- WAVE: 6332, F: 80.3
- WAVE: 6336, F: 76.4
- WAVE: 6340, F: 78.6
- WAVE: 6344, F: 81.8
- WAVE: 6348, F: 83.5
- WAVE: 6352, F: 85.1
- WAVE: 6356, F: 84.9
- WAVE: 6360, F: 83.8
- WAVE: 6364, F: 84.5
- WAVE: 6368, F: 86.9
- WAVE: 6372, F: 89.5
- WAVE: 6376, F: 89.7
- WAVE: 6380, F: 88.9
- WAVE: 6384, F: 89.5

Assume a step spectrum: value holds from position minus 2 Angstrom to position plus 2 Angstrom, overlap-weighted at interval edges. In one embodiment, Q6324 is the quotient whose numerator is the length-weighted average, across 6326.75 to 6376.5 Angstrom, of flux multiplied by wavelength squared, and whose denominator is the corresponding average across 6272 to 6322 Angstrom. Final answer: 1.2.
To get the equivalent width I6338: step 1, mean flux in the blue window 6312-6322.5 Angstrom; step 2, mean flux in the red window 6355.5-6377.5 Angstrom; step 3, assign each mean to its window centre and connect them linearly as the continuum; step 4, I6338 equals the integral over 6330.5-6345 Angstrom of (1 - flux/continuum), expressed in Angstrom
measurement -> 0.2 Angstrom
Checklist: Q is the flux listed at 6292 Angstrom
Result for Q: 61.5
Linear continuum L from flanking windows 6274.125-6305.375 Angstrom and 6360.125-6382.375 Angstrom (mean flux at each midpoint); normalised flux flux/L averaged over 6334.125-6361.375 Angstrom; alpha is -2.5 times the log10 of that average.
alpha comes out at 0.00 mag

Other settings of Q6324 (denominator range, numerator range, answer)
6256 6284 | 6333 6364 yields 1.10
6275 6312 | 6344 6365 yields 1.24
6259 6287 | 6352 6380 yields 1.18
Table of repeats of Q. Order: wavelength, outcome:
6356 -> 84.9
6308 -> 70.9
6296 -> 61.1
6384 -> 89.5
